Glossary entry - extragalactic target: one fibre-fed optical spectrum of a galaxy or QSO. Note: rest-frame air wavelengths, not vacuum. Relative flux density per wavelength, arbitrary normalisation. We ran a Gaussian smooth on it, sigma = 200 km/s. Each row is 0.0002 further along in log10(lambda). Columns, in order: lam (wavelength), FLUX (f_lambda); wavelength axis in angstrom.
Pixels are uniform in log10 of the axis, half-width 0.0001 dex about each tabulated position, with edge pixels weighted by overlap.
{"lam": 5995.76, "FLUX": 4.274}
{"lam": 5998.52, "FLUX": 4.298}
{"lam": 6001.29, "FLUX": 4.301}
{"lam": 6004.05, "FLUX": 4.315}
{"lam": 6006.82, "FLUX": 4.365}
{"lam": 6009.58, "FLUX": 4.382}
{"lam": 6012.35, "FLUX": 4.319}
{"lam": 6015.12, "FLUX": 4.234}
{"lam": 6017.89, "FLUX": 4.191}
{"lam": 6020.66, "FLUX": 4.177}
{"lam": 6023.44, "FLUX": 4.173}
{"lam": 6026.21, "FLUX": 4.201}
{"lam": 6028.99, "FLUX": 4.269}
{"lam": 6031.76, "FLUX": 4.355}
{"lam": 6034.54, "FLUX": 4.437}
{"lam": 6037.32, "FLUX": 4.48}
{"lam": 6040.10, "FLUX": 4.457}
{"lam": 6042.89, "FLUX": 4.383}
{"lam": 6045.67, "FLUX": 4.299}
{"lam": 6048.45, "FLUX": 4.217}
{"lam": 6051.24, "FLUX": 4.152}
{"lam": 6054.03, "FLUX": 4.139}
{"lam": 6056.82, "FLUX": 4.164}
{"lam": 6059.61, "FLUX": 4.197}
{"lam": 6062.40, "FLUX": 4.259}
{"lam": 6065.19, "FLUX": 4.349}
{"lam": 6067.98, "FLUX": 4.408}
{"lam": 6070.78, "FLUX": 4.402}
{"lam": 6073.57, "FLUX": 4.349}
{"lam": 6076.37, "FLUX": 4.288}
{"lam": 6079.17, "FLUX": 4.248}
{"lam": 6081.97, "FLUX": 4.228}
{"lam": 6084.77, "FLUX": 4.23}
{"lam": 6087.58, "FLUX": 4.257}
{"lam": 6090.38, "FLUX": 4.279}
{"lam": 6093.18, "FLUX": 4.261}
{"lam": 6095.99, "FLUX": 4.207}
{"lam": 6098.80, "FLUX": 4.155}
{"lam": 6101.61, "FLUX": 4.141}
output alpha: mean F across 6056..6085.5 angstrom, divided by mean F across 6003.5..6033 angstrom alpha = 1.0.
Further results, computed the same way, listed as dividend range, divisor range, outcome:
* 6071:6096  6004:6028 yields 1.00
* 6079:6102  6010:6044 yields 0.98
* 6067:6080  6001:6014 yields 1.00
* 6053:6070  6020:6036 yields 1.00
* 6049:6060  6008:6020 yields 0.97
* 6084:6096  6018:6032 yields 1.01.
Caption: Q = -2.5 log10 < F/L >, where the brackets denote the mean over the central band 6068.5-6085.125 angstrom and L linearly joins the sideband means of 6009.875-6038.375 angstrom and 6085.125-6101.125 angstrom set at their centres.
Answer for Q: -0.02 mag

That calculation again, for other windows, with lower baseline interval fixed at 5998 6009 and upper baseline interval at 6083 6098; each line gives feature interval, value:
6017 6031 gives 0.02 mag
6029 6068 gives -0.01 mag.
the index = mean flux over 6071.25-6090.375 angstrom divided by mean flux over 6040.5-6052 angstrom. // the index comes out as 1.00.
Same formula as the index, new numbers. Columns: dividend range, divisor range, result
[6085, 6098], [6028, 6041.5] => 0.96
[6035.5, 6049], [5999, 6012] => 1.01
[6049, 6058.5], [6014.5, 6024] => 0.99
